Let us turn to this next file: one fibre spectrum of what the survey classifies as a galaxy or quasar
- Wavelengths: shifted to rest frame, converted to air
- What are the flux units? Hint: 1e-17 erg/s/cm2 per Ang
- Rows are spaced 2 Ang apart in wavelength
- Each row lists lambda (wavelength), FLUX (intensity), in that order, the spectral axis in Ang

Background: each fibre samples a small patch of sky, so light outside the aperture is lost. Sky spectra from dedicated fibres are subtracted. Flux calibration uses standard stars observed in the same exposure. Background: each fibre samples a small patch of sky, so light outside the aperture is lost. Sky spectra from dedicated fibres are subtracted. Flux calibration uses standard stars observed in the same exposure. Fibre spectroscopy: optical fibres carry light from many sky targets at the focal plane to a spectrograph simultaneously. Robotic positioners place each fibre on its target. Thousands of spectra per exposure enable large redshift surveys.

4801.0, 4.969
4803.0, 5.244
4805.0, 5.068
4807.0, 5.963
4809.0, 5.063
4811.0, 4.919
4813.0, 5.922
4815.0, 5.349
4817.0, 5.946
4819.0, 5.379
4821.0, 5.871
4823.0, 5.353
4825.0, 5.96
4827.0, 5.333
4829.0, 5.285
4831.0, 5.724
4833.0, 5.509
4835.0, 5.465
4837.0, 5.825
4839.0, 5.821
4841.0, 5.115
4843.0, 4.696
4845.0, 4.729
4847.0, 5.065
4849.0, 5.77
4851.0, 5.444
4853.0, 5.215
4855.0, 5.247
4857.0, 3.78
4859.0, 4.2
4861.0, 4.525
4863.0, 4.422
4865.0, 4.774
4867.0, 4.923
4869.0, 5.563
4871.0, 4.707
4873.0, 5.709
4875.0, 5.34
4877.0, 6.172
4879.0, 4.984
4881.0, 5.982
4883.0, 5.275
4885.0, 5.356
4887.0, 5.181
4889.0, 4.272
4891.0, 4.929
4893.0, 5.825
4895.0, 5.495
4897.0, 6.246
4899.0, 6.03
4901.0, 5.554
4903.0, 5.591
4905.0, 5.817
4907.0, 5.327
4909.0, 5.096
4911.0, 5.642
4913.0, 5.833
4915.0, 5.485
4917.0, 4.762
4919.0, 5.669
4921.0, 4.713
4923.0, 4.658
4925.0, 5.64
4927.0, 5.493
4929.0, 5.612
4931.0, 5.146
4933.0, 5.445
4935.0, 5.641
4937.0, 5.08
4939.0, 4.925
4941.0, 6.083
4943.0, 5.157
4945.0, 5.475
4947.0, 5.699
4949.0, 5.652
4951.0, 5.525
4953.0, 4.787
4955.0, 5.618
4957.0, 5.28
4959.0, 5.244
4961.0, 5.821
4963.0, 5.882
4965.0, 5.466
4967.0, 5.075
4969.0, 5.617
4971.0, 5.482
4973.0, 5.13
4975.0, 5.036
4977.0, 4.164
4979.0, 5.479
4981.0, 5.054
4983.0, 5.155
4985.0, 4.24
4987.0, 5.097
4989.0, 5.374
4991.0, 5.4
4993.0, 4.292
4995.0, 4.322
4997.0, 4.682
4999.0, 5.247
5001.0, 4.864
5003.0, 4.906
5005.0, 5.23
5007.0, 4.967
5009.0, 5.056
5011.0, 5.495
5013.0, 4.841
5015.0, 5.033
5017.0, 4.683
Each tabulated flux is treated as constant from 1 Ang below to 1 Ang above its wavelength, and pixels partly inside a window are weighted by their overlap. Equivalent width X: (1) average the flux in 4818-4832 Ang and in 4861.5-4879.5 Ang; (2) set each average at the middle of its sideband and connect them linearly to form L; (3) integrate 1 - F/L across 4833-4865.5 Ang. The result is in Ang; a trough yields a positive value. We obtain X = 2.0 Ang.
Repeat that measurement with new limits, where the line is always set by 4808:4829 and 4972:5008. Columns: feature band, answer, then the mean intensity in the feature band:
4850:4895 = 1.9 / 5.09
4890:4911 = -1.5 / 5.59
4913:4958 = -2.2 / 5.35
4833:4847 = 0.4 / 5.28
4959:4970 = -1.2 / 5.54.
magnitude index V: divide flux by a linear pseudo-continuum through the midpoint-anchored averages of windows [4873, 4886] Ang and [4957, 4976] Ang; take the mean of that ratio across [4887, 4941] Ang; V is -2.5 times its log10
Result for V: 0.019 mag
